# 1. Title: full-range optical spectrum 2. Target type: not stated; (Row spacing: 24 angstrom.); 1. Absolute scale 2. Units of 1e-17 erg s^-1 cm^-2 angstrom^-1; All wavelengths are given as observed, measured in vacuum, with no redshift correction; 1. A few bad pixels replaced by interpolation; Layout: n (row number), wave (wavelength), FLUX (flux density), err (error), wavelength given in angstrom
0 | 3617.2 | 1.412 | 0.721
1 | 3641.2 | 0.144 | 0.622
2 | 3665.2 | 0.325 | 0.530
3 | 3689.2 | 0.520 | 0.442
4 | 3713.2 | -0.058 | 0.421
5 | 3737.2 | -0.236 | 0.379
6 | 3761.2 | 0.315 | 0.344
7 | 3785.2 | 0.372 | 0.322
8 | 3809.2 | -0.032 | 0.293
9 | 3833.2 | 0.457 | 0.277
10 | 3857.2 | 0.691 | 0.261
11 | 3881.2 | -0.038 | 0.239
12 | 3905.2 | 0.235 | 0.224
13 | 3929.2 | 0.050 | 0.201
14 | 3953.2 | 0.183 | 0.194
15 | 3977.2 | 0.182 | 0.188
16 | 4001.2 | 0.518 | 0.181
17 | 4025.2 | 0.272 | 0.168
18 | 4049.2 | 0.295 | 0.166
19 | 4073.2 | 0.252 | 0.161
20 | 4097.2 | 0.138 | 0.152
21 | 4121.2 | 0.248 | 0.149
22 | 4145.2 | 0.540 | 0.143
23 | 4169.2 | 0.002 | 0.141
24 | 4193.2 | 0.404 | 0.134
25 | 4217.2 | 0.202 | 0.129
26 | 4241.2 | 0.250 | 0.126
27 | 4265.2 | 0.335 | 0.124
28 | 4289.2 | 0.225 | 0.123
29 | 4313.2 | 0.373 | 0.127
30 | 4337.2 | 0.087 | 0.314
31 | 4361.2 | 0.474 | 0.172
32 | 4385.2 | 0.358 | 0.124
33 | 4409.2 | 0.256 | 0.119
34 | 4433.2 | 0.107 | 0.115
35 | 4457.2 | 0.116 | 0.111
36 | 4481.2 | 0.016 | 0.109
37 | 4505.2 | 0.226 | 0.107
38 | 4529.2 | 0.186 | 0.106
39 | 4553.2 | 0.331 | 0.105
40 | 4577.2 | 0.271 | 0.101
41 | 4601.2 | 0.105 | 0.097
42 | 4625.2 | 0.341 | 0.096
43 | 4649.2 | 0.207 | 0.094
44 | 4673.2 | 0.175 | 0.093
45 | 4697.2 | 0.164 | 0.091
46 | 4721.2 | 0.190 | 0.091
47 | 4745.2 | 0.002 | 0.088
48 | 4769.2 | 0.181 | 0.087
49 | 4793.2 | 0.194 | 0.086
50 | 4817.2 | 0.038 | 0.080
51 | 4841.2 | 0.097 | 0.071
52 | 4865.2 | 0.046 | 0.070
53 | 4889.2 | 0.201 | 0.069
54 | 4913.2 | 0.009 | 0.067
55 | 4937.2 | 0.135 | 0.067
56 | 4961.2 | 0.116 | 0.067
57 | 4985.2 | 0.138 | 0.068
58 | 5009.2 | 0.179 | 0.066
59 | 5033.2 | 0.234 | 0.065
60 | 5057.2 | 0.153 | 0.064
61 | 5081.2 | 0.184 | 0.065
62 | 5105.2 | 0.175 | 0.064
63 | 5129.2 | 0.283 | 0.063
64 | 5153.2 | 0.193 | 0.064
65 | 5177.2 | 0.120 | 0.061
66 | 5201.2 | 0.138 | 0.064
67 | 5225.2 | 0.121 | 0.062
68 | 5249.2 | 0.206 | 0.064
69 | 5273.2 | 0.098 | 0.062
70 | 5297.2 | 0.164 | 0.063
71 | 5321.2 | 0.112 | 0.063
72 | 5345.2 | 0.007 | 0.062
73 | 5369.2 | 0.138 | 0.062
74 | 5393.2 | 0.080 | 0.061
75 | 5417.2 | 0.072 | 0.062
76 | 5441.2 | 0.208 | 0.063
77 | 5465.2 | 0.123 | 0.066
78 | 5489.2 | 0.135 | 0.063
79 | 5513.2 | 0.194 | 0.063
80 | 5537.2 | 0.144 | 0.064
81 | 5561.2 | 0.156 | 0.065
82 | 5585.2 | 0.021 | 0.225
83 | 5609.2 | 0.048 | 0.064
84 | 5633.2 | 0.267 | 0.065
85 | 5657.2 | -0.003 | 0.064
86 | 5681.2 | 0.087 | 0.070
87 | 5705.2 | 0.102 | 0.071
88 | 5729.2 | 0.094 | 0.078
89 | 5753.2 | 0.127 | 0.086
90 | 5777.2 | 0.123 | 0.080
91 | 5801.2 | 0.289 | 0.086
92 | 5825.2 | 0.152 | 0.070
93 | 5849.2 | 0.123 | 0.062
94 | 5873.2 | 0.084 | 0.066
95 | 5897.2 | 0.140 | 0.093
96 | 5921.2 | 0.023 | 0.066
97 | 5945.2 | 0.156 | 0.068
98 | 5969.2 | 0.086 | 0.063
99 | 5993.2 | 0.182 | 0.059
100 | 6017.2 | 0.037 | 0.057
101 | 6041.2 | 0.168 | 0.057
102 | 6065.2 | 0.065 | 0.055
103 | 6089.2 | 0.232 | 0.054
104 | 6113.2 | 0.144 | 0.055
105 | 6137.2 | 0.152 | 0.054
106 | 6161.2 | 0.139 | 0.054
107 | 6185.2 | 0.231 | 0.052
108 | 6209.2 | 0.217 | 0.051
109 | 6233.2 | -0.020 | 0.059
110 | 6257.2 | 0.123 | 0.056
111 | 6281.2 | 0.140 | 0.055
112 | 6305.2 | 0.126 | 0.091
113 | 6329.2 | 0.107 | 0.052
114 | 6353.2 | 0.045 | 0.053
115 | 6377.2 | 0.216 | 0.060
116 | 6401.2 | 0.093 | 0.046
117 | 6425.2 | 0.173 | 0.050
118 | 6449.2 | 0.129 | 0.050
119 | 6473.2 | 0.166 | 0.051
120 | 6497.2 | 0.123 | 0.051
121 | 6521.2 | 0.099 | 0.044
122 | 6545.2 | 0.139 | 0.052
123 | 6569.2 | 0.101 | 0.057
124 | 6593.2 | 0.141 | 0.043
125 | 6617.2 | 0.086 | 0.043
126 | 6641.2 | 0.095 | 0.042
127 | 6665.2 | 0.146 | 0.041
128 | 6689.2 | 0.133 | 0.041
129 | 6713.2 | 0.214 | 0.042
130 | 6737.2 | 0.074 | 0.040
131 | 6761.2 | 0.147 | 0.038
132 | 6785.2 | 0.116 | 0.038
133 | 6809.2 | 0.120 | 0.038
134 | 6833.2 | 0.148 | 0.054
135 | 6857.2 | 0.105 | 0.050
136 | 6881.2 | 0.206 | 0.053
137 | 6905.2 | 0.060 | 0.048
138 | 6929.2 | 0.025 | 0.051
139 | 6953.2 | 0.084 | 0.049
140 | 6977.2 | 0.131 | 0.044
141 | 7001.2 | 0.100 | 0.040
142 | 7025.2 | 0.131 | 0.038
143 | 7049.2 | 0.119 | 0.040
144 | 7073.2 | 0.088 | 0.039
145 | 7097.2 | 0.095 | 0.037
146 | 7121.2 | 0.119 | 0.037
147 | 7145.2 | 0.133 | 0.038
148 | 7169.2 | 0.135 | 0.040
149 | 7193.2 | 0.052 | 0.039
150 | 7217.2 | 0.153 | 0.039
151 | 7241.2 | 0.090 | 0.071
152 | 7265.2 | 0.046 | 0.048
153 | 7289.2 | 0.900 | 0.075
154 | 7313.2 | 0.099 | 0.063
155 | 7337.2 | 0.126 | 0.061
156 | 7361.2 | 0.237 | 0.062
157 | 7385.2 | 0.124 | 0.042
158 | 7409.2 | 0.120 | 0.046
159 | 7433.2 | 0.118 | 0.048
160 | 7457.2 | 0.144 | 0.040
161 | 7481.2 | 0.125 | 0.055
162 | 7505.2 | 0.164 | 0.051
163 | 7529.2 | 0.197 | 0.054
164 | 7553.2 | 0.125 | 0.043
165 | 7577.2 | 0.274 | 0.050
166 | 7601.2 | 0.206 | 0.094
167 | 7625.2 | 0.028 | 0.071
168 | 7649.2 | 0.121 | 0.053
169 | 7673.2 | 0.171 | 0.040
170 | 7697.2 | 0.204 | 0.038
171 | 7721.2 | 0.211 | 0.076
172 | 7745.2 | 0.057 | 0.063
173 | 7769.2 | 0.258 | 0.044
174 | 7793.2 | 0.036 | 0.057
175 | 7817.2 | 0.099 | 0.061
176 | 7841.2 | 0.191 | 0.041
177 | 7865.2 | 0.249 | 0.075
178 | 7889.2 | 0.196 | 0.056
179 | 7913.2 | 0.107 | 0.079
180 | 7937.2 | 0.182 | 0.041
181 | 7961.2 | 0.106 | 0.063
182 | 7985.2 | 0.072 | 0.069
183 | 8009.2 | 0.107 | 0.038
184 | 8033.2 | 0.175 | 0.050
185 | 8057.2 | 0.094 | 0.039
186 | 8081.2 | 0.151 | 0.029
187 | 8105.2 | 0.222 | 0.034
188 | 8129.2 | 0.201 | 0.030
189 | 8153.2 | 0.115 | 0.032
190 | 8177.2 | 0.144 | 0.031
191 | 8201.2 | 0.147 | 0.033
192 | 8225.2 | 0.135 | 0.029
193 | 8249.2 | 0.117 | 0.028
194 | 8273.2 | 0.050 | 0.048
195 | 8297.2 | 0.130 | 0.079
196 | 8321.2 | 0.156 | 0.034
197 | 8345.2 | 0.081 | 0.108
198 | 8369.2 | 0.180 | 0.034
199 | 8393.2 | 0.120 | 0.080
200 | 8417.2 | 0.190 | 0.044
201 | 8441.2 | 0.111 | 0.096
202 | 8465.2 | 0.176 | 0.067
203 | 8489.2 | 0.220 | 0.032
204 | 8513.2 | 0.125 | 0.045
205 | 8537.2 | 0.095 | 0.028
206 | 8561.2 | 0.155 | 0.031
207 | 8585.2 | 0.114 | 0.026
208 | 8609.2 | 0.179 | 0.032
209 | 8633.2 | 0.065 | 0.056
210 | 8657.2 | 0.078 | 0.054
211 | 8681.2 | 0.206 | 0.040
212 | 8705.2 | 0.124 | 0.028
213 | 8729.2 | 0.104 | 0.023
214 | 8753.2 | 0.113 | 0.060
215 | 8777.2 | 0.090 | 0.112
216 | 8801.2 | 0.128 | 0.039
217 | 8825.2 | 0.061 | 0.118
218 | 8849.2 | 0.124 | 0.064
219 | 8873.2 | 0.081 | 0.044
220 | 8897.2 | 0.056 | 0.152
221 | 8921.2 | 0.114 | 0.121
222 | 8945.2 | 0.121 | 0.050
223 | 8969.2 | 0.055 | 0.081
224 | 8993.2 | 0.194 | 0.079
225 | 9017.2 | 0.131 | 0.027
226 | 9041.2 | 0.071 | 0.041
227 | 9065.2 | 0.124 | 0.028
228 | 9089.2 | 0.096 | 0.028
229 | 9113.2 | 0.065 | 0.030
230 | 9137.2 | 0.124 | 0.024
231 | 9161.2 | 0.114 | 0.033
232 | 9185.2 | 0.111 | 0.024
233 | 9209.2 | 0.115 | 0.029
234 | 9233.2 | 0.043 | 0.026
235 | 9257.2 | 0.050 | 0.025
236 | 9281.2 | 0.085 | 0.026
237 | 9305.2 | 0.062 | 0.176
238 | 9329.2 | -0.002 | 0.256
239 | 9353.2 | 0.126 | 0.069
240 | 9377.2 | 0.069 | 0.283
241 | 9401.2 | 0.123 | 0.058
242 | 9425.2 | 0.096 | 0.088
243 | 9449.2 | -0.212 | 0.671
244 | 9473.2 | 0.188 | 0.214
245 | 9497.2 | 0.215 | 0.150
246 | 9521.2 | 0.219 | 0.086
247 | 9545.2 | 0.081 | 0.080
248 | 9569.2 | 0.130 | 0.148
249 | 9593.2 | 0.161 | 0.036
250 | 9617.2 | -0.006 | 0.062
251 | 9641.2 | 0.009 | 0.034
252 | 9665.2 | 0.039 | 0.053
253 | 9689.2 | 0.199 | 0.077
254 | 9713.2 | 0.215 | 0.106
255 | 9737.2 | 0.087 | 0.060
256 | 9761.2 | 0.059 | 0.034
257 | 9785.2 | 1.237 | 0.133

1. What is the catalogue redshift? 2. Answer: 0.96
